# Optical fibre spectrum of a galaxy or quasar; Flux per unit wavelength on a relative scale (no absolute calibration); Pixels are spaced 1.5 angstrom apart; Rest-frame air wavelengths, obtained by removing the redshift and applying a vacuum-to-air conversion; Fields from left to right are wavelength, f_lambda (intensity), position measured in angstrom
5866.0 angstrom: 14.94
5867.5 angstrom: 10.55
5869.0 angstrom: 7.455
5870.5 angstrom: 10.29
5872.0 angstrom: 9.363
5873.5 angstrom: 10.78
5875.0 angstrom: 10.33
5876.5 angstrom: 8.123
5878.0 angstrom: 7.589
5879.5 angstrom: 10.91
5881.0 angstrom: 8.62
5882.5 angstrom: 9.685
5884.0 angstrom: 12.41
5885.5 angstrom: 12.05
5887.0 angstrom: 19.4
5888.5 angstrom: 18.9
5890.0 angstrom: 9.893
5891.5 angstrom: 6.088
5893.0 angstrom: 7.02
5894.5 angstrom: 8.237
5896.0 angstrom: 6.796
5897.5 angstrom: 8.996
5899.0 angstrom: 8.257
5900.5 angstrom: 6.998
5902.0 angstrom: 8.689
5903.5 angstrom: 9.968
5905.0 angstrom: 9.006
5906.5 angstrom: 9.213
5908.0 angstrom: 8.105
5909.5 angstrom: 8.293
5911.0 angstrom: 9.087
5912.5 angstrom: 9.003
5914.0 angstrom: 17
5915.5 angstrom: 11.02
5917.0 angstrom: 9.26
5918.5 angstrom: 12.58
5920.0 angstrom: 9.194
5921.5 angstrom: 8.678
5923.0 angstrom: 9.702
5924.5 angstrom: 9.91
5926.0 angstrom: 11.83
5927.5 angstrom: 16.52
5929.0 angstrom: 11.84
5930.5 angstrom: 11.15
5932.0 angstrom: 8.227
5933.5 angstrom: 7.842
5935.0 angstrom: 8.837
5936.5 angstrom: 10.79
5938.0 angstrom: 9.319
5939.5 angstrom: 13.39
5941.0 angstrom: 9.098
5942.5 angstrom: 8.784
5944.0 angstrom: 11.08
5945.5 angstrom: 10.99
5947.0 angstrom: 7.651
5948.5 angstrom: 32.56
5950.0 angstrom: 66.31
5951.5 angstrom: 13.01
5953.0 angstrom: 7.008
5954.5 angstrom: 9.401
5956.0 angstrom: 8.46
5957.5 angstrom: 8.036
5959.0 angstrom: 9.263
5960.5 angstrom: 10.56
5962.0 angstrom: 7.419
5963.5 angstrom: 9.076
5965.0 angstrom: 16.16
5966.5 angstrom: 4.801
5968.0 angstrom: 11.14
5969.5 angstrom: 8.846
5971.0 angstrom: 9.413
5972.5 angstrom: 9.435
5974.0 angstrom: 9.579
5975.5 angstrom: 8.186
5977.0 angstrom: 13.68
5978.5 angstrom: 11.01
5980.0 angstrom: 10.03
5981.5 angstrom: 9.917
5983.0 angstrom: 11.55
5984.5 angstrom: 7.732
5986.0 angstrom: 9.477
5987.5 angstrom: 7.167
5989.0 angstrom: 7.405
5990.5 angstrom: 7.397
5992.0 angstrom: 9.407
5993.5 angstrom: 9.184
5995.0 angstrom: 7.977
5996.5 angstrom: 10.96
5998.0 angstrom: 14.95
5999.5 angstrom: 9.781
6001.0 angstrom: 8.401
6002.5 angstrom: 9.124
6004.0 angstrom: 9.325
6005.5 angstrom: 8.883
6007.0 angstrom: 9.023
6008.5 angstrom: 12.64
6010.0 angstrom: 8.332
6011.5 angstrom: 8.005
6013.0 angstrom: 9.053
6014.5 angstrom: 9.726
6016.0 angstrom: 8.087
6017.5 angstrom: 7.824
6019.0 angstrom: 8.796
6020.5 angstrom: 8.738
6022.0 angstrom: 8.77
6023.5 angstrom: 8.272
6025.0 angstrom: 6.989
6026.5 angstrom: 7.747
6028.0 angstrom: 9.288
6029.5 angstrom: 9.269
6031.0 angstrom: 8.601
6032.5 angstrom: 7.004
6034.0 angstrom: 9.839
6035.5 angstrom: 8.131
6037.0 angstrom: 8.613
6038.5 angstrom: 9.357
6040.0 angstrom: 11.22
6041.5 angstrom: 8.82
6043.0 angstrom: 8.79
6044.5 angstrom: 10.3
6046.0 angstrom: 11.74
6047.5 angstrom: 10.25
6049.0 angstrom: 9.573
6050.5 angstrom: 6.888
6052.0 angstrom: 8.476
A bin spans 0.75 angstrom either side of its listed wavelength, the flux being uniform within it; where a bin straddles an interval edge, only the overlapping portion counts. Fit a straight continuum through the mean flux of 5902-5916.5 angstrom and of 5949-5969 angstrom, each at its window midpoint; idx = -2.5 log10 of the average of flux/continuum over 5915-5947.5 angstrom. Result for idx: 0.13 mag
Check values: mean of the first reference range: 9.99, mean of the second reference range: 14.1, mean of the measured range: 10.4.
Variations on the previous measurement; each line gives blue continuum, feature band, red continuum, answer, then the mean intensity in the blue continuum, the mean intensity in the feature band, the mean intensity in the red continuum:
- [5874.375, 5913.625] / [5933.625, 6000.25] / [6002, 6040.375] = -0.23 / 9.75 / 11.5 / 8.85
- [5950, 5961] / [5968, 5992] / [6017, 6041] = 0.24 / 13.2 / 9.44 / 8.66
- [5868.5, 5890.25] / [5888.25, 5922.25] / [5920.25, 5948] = 0.15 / 11.1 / 9.44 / 10.5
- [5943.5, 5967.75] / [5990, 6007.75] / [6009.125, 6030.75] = 0.10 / 14.5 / 9.56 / 8.52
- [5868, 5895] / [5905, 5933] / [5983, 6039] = -0.06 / 10.4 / 10.5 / 8.93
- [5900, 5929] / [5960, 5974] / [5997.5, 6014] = 0.03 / 10.3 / 9.63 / 9.7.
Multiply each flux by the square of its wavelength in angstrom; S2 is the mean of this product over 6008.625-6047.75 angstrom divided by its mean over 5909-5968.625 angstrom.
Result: 0.76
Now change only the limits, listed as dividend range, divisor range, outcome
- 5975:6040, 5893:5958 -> 0.81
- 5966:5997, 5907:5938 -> 0.91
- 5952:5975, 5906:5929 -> 0.88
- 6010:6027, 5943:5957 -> 0.47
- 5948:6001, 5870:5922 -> 1.20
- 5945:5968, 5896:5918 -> 1.58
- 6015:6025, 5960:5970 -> 0.87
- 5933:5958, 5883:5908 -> 1.46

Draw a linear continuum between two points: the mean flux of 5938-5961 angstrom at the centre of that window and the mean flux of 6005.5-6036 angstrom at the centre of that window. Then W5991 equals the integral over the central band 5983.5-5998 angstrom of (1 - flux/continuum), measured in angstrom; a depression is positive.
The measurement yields 3.0 angstrom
